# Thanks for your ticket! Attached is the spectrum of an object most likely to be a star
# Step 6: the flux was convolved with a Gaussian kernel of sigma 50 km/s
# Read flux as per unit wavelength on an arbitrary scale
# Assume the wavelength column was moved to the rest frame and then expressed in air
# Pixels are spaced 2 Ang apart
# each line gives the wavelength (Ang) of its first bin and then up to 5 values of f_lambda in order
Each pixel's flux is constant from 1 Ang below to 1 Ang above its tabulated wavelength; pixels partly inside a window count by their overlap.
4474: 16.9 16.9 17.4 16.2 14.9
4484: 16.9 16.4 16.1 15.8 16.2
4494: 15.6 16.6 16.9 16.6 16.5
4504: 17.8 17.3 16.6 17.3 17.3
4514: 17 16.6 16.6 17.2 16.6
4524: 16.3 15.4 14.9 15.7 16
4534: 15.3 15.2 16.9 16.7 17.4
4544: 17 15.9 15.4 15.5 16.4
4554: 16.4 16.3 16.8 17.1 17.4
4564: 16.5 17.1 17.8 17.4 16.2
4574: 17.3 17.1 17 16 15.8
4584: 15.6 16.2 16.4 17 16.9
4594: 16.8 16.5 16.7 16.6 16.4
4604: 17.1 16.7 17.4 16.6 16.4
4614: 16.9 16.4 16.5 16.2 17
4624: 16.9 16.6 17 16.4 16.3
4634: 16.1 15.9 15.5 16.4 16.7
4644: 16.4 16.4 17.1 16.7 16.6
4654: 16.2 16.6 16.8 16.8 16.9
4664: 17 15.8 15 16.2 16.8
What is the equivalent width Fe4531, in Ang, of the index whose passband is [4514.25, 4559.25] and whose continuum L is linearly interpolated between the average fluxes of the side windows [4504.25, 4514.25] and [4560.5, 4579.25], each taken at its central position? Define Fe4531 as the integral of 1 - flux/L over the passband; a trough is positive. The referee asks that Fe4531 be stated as 2.4 Ang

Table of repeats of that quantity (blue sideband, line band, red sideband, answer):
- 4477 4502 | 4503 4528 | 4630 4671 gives -0.67 Ang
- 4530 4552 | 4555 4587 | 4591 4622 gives -0.68 Ang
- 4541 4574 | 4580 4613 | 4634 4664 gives 0.11 Ang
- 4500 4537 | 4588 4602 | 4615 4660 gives -0.20 Ang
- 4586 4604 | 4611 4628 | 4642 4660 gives 0.01 Ang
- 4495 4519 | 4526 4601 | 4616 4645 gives 1.09 Ang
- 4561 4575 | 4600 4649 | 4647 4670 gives 0.48 Ang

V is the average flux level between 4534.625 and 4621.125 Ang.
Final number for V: 16.6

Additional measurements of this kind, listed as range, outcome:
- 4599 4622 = 16.7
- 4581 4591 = 16.2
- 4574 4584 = 16.5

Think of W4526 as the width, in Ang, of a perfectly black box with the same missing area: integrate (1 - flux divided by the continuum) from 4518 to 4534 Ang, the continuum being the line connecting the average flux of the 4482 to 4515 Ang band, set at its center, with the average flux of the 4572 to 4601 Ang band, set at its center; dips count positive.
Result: 0.6 Ang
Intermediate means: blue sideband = 16.6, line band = 16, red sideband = 16.6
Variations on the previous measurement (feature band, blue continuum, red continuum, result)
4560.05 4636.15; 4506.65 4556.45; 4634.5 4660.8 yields -1.3 Ang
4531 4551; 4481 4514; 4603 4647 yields 0.5 Ang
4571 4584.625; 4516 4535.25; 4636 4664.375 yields -0.2 Ang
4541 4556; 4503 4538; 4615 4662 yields 0.1 Ang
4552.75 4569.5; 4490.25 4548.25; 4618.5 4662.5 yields -0.5 Ang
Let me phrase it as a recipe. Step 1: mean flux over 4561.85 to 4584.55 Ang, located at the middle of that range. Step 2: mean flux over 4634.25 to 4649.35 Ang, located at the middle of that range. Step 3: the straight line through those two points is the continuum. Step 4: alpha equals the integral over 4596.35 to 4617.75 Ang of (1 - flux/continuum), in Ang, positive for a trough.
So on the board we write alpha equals -0.2 Ang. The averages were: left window 16.8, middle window 16.7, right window 16.3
